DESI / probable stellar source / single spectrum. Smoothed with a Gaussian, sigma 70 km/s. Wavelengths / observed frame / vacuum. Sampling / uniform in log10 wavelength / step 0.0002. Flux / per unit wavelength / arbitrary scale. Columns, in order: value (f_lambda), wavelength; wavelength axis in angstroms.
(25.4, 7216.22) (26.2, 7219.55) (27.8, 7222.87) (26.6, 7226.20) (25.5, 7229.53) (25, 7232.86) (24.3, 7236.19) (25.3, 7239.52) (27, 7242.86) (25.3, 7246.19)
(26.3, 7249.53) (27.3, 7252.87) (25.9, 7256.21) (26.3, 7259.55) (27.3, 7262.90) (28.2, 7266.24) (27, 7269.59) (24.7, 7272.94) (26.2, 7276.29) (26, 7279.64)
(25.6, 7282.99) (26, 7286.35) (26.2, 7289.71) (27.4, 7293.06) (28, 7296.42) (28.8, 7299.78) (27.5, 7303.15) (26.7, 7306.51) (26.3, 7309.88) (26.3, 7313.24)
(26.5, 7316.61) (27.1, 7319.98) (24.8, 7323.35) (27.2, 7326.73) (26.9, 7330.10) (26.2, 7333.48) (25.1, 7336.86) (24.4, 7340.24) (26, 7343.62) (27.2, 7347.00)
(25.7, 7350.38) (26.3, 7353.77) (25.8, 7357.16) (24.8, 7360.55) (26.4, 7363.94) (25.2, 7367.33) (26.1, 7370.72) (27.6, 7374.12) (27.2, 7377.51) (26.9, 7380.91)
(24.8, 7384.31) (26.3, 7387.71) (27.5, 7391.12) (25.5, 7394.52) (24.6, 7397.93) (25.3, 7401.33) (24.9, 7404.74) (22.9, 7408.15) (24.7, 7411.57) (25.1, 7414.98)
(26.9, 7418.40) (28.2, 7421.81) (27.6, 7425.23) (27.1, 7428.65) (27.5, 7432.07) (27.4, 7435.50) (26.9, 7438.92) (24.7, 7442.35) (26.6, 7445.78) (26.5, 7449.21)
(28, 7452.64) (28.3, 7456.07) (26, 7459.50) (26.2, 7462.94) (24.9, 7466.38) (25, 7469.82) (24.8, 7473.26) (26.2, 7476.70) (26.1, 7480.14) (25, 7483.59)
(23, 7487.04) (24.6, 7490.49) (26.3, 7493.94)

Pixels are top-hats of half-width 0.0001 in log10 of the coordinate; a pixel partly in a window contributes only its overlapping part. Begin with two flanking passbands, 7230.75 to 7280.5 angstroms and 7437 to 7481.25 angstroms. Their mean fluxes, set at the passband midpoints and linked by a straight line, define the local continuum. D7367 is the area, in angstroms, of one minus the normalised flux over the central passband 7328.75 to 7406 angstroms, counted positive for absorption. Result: 0.64 angstroms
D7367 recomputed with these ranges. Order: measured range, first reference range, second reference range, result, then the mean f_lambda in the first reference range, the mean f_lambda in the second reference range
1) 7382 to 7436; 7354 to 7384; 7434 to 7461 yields 1.0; 26.2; 26.8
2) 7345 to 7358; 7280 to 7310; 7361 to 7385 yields 0.1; 26.9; 26.3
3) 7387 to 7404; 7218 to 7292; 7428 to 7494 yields 0.2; 26.2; 26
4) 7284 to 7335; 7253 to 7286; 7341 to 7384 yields -0.9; 26.4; 26.2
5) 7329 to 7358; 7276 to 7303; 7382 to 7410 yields 0.1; 26.8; 25.3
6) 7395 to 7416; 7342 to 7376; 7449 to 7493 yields 1.1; 26.1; 25.7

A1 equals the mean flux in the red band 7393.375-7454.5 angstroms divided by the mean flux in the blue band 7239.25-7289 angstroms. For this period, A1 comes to 0.99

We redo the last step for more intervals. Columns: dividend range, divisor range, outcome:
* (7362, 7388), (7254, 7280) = 0.99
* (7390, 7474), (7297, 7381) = 0.99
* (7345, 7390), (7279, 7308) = 0.97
